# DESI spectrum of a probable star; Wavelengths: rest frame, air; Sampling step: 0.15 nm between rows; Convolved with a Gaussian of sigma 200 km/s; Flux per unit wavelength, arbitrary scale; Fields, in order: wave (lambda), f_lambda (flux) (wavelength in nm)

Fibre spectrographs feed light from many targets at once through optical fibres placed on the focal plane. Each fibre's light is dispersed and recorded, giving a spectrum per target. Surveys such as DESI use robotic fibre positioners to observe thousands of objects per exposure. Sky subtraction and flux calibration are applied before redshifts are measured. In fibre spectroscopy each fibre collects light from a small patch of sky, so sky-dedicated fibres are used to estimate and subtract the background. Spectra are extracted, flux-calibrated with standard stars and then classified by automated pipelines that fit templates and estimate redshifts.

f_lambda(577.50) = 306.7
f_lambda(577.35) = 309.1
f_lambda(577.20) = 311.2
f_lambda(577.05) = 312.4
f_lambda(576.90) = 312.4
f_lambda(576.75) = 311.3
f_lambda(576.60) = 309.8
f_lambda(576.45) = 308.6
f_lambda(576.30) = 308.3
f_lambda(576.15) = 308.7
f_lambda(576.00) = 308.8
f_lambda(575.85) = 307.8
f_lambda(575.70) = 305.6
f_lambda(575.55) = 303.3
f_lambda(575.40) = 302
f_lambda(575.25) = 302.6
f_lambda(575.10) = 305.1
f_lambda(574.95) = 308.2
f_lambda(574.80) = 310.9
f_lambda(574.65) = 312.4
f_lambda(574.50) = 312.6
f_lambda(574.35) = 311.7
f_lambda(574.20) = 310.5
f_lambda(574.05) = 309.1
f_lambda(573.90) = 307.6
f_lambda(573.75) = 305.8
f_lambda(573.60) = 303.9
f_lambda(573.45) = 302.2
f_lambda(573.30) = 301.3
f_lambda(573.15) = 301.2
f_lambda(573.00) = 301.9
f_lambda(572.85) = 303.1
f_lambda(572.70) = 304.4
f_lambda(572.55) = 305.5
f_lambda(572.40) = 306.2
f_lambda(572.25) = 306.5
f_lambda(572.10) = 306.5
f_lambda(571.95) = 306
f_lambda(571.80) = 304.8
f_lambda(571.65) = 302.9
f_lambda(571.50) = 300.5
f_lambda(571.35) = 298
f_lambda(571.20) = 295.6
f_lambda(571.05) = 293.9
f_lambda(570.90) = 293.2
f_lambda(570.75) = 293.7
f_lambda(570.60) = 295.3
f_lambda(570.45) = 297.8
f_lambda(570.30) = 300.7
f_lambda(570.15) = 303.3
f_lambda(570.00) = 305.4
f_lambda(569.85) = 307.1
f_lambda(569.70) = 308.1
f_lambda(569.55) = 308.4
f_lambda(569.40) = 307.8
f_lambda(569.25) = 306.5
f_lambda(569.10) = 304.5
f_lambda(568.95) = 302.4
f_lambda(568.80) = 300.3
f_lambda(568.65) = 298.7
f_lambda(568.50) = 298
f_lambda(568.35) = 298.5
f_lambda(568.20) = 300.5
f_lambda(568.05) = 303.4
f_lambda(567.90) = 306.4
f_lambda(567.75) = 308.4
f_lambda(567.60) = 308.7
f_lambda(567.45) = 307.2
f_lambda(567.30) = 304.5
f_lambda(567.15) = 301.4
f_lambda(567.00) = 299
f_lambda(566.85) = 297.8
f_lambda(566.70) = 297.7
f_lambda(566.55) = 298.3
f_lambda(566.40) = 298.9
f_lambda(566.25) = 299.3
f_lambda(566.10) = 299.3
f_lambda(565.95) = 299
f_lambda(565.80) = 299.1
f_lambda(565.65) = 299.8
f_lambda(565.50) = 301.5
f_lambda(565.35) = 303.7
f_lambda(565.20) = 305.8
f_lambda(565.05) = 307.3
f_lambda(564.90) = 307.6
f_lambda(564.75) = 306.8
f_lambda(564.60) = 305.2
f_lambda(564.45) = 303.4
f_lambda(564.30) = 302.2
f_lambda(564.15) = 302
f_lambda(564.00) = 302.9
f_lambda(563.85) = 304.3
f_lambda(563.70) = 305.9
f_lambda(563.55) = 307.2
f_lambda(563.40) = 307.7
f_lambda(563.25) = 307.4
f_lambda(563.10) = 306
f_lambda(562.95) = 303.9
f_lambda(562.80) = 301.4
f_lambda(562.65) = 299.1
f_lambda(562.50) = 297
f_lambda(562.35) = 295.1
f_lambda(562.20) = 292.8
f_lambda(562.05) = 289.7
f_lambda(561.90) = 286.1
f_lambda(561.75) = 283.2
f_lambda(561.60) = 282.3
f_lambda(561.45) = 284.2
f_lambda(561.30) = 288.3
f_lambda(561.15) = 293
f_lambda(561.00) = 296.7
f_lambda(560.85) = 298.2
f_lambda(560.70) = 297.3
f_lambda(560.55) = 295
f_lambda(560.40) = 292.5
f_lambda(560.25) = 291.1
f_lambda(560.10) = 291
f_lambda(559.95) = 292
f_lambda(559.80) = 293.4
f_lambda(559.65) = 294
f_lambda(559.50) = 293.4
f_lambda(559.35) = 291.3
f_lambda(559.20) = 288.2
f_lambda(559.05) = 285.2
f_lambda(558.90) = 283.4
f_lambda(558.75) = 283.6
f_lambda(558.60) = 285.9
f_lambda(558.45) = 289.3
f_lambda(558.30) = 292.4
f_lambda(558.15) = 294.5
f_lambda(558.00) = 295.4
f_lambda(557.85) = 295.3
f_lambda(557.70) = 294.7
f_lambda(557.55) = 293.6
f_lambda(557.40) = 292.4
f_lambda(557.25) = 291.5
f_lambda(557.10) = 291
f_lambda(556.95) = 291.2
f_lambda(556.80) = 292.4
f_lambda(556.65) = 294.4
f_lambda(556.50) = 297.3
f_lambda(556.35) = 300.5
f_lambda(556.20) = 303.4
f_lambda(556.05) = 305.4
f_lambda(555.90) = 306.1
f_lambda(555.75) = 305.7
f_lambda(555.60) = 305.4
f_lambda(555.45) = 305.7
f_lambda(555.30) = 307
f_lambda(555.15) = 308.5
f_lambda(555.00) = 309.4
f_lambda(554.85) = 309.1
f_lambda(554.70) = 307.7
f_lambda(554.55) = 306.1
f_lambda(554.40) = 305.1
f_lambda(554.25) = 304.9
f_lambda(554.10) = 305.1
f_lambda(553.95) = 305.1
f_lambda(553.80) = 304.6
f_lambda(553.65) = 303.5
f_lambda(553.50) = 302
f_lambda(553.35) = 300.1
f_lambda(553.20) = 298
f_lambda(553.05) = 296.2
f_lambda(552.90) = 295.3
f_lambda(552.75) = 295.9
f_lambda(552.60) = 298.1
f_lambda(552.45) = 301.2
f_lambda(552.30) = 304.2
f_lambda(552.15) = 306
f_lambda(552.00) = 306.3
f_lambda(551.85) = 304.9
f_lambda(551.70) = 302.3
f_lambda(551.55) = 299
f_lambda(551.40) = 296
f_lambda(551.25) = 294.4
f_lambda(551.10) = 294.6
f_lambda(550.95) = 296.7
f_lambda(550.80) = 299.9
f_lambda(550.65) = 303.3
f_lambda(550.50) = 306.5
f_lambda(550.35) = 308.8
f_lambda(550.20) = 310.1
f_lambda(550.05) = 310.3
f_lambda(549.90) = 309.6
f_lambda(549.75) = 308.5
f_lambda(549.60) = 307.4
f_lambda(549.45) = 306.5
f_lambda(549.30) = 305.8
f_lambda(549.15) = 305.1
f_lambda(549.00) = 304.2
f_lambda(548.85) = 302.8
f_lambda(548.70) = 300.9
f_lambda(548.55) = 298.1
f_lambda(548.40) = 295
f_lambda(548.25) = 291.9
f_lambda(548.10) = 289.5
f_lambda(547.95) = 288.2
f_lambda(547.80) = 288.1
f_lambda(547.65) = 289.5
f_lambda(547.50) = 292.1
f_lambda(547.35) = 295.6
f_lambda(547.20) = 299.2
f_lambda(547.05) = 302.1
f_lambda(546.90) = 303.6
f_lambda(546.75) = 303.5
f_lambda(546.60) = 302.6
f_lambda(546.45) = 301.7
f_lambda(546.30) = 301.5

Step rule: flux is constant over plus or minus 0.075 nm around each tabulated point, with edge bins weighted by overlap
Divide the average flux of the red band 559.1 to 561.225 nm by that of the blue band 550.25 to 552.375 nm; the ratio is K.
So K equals 1.0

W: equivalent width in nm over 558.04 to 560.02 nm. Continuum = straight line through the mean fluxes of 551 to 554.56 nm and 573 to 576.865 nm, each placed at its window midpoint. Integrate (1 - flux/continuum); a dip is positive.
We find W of 0.08 nm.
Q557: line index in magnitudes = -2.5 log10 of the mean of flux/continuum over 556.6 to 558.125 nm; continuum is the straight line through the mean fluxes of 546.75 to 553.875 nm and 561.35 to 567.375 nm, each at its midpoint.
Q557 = 0.03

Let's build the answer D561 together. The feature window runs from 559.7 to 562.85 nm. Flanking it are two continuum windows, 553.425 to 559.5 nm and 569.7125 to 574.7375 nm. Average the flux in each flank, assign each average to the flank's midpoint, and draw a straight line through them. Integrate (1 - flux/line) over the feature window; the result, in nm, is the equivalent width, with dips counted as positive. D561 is 0.08 nm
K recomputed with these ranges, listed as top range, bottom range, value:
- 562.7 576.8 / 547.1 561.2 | 1.02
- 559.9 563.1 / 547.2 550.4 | 0.98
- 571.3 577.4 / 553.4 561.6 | 1.03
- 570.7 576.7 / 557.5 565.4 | 1.03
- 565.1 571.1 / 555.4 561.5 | 1.03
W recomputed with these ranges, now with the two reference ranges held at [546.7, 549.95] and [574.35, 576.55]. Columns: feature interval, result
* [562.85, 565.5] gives -0.01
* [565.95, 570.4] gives 0.04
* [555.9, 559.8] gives 0.12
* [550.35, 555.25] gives -0.03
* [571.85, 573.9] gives 0.02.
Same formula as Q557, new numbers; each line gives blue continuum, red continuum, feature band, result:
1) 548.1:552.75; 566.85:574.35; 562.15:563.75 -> 0.00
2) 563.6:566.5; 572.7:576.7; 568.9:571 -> 0.01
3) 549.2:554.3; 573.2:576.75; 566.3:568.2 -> 0.01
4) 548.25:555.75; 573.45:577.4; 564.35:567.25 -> 0.02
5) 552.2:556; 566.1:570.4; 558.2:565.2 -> 0.03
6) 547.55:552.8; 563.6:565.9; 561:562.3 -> 0.06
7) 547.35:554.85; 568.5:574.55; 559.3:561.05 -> 0.03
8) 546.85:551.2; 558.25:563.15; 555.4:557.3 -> -0.02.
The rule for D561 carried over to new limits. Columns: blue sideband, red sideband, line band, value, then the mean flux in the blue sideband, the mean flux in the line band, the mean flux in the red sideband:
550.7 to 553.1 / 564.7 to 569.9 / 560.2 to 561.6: 0.042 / 300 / 292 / 303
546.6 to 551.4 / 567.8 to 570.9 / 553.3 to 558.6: 0.013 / 300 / 300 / 302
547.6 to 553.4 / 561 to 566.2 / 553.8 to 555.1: -0.027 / 301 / 306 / 299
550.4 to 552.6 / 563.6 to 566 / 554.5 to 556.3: -0.028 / 301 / 307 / 304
